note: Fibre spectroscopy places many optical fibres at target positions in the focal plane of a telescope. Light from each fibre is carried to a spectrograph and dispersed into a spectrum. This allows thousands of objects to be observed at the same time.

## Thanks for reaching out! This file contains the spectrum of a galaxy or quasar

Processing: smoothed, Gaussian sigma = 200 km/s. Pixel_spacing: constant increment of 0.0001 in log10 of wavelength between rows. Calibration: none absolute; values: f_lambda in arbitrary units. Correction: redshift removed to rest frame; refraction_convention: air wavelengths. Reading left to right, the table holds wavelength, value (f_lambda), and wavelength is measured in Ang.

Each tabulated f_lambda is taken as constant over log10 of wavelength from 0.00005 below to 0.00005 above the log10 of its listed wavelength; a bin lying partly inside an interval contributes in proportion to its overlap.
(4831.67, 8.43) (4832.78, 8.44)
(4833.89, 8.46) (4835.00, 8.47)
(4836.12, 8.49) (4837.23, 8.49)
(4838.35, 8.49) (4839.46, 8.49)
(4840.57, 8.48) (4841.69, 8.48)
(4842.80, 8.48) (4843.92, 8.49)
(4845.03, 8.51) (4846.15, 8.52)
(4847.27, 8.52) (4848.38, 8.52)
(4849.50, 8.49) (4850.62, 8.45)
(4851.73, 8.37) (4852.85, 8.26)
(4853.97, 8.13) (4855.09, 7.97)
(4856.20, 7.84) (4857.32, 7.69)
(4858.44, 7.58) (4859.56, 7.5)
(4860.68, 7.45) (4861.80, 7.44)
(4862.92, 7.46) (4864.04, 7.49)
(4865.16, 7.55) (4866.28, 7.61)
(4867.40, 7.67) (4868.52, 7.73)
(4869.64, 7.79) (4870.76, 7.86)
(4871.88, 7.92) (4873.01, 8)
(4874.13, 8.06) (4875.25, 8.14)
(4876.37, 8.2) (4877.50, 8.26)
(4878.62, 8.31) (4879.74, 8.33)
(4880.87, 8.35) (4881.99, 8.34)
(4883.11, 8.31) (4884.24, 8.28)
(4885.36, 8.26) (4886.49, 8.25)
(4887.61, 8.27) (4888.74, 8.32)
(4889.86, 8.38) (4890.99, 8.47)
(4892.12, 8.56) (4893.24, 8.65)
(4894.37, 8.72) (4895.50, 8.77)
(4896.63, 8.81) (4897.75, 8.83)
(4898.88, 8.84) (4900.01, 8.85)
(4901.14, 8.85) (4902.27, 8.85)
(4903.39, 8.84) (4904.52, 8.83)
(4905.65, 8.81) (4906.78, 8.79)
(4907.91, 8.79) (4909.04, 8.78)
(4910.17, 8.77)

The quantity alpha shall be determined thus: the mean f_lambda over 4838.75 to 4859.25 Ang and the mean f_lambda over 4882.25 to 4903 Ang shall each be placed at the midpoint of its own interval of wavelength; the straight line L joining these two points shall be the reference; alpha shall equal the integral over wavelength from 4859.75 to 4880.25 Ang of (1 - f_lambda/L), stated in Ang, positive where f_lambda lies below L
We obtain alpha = 1.4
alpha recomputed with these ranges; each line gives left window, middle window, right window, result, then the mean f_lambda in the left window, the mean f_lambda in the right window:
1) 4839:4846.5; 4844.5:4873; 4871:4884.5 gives 1.5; 8.49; 8.2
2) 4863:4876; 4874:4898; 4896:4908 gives -0.2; 7.8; 8.83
